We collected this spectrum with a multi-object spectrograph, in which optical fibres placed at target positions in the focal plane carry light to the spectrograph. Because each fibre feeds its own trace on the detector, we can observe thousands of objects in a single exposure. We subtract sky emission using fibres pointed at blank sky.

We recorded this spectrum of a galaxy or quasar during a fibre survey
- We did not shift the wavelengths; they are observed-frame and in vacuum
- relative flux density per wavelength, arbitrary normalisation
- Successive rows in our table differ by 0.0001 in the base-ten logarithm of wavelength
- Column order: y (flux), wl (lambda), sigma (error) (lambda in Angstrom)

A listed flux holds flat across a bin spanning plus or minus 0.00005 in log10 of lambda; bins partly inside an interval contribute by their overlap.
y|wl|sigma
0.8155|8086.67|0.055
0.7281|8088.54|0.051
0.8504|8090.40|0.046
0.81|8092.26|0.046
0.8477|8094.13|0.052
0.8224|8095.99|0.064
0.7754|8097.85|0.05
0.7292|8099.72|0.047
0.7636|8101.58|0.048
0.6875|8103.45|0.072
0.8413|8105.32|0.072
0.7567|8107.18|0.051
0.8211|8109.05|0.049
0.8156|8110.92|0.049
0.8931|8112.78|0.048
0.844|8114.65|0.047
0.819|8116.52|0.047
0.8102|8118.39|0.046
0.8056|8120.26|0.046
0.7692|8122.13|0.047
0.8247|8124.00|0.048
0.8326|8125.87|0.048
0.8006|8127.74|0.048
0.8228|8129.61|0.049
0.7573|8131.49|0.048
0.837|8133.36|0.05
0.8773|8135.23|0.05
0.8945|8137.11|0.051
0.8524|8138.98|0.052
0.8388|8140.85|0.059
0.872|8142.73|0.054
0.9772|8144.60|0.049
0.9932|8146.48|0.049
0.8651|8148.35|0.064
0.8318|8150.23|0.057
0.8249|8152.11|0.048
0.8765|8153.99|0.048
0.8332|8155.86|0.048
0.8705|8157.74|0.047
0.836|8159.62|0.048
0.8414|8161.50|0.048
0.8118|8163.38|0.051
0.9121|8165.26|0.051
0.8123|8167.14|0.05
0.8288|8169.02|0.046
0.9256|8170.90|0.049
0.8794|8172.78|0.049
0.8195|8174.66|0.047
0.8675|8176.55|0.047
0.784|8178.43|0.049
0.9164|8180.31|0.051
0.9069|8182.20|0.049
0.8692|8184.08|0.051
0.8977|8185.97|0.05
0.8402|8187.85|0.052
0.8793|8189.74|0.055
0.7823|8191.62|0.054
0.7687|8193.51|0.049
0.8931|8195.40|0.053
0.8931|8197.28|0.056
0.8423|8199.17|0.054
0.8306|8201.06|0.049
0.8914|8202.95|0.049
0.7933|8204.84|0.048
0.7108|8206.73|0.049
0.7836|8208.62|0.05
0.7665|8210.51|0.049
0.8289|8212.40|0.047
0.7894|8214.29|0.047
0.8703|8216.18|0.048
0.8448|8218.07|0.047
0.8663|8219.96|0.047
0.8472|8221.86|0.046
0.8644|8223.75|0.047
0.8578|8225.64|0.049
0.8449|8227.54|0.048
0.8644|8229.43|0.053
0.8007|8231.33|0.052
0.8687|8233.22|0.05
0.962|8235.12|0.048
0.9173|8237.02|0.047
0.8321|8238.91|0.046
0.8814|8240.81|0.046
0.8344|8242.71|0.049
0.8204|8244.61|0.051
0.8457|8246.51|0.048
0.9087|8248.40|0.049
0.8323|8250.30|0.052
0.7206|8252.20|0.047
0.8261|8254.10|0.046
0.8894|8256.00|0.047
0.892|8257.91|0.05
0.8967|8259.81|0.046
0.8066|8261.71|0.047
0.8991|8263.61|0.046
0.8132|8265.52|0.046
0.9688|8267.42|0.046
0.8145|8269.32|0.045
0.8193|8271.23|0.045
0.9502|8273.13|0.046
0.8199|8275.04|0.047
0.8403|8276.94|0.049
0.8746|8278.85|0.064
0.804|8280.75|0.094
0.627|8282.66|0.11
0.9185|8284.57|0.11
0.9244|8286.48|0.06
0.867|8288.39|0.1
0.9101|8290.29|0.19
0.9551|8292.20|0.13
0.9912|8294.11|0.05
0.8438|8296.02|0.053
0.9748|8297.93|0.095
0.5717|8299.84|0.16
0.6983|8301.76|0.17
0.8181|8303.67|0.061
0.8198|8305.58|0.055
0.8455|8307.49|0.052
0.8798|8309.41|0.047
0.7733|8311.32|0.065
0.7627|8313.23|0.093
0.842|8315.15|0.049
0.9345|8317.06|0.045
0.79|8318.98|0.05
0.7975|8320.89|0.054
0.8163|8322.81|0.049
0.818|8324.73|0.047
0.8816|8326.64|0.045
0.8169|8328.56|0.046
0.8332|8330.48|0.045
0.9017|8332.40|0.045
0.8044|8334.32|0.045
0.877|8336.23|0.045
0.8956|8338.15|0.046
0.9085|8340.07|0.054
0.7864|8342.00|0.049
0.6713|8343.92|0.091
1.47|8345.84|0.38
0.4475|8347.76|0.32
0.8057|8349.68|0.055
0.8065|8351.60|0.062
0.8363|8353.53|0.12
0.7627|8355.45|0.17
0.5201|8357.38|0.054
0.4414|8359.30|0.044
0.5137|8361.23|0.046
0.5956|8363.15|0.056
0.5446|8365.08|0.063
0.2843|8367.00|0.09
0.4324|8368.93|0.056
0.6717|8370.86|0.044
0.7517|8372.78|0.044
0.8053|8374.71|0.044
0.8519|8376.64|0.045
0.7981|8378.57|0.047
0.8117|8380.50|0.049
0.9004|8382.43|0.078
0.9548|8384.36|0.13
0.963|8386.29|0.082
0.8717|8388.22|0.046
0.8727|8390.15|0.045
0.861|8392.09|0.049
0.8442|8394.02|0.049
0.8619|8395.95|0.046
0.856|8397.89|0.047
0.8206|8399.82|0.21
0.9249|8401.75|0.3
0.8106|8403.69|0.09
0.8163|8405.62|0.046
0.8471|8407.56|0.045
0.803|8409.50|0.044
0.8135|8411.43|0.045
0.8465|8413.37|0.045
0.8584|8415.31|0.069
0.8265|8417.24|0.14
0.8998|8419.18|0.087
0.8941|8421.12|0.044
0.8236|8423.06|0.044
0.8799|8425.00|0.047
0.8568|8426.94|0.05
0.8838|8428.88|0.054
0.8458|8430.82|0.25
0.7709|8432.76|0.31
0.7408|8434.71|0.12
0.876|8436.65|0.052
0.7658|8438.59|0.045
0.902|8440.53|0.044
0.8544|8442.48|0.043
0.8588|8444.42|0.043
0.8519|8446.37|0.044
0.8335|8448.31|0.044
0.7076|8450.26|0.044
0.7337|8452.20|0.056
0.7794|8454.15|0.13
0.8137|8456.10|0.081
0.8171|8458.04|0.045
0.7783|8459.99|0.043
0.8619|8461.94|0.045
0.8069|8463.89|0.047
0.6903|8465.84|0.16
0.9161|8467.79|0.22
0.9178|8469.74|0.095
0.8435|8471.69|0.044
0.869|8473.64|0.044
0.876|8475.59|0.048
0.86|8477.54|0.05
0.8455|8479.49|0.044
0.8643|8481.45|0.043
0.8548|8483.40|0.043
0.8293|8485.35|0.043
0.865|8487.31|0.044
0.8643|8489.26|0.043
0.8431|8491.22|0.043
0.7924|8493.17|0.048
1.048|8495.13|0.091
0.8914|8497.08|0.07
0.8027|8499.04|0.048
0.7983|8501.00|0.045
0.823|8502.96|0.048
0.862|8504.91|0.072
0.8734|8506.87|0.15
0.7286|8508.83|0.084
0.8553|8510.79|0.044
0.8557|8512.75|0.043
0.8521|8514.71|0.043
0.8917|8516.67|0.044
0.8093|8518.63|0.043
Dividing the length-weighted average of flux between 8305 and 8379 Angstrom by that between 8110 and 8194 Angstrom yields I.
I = 0.90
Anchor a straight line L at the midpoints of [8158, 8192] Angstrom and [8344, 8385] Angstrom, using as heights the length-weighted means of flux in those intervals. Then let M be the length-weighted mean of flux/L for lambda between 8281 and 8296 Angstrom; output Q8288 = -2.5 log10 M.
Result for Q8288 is -0.143 mag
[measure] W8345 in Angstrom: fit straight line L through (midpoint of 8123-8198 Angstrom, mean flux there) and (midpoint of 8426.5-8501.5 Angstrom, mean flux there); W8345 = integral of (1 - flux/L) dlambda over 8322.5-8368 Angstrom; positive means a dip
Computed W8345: 5.1 Angstrom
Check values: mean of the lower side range 0.856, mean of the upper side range 0.836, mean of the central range 0.75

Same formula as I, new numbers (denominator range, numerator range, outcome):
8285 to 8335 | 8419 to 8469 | 0.98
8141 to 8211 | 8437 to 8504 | 0.98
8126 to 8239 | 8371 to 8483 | 0.99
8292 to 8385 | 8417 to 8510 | 1.07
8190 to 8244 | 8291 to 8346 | 1.01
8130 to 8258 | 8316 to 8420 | 0.93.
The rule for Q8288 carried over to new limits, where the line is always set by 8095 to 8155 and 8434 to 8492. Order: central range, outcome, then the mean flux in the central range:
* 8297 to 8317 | 0.034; 0.804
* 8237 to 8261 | -0.027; 0.851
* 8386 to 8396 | -0.056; 0.875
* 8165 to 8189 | -0.045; 0.865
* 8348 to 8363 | 0.258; 0.655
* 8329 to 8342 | -0.040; 0.861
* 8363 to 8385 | 0.185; 0.7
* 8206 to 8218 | 0.043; 0.797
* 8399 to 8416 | -0.009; 0.838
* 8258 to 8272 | -0.041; 0.862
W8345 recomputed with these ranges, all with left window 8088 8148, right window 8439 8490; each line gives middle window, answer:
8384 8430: -1.6 Angstrom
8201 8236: -0.4 Angstrom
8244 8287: -1.0 Angstrom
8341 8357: 0.4 Angstrom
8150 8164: -0.3 Angstrom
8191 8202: -0.1 Angstrom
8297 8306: 0.6 Angstrom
